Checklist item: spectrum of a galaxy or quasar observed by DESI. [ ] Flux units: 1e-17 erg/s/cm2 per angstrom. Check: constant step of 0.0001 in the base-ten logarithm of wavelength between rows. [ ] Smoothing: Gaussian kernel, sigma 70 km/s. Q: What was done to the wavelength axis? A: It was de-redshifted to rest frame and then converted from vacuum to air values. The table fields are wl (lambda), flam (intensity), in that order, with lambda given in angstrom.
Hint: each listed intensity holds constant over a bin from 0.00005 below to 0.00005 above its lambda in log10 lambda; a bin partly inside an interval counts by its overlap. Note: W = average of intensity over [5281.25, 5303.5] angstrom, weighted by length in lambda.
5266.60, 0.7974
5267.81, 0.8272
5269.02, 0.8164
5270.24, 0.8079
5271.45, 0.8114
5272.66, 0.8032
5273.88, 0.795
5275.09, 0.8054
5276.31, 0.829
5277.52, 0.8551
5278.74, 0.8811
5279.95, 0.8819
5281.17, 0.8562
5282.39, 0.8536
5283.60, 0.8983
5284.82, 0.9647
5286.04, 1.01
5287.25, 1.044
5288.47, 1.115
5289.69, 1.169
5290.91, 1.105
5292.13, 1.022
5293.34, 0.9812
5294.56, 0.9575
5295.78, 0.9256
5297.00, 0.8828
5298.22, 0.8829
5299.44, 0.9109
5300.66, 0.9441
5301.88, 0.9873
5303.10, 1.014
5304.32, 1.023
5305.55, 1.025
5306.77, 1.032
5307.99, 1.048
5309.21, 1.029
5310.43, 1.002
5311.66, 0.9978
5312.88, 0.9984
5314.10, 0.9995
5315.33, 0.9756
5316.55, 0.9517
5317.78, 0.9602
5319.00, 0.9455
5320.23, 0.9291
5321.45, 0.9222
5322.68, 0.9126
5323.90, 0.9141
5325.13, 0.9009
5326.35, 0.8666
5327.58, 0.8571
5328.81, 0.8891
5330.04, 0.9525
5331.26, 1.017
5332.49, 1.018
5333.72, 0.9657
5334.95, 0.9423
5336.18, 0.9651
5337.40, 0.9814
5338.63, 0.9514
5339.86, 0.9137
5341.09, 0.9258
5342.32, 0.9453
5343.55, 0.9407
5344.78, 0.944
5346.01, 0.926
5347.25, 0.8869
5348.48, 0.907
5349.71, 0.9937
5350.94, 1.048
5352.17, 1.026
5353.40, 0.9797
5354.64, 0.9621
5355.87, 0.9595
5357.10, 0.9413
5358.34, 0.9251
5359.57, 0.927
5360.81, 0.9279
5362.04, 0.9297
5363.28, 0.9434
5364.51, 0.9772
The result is 0.978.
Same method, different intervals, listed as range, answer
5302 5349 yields 0.957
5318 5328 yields 0.909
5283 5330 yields 0.973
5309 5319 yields 0.985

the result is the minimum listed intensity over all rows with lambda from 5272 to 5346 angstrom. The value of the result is 0.795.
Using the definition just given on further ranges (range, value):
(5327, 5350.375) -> 0.8571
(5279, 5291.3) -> 0.8536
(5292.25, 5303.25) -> 0.8828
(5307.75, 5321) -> 0.9291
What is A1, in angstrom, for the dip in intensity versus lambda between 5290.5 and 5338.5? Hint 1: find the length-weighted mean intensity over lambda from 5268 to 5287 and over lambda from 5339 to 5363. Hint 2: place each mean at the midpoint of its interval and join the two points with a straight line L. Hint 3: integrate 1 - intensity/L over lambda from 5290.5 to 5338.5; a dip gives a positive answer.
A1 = -3.2 angstrom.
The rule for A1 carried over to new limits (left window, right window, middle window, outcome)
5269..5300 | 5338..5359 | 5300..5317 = -1.29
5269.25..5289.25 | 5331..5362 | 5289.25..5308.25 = -1.75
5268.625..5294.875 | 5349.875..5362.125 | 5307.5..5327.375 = -0.30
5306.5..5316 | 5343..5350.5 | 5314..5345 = 0.96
